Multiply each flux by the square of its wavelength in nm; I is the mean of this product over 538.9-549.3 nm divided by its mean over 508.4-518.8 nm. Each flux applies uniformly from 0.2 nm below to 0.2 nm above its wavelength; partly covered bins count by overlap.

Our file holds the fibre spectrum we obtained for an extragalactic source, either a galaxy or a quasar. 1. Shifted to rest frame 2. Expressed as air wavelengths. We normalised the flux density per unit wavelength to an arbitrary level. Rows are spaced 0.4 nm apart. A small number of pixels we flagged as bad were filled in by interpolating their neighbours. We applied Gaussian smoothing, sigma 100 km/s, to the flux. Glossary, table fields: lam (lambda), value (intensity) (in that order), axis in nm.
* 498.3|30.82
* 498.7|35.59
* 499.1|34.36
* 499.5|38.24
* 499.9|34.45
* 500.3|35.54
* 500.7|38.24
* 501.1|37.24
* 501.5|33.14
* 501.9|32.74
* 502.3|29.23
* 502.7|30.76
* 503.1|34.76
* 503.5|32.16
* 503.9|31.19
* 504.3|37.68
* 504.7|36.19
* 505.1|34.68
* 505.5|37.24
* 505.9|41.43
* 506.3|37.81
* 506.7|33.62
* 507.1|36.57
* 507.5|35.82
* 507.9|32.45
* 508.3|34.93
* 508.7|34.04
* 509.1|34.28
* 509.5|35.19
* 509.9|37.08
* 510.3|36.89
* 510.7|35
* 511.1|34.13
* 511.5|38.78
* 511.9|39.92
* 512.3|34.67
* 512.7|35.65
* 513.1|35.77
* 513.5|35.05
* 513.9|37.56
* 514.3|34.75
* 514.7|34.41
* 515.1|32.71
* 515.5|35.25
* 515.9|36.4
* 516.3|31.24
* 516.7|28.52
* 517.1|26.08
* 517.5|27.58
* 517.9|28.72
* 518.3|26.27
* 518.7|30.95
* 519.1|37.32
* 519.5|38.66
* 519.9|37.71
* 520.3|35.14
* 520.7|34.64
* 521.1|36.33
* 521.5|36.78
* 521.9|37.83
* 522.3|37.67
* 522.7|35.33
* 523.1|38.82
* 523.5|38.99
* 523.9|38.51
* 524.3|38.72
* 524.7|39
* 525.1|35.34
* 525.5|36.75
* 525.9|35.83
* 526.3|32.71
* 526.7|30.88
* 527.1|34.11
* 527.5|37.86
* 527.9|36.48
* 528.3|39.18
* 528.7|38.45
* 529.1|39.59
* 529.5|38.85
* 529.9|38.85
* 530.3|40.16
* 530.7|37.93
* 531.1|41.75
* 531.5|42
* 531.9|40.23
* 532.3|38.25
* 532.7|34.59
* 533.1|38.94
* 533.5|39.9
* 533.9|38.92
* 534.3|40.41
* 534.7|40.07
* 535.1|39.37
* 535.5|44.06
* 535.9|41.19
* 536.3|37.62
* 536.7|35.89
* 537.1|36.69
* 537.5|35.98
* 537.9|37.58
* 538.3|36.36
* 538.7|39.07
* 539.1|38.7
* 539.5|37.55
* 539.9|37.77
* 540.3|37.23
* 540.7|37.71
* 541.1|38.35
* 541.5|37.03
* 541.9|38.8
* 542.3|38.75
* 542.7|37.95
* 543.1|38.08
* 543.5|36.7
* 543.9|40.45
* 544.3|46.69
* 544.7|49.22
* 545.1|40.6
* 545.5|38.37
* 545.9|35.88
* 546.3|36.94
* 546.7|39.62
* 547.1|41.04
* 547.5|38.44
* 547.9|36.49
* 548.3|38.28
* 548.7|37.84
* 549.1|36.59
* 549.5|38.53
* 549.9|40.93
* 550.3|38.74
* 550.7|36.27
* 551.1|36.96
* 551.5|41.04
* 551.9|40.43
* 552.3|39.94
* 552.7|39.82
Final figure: 1.3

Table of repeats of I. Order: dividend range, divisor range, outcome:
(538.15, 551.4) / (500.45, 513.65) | 1.27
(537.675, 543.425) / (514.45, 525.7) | 1.18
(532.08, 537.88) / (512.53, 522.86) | 1.21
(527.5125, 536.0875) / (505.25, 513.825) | 1.19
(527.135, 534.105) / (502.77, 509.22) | 1.21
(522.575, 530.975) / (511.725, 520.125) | 1.16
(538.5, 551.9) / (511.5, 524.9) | 1.23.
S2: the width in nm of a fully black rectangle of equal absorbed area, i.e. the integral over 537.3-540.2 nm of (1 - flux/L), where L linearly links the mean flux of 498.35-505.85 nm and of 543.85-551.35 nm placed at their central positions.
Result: 0.07 nm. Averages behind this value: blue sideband 34.7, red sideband 39.4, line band 37.6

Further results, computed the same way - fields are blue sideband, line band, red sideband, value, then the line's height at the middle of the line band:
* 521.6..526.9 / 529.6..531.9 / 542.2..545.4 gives -0.119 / 38.1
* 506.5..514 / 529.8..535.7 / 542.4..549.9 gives -0.271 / 38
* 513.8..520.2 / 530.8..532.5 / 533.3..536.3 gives -0.061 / 39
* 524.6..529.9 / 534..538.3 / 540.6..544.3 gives -0.110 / 37.8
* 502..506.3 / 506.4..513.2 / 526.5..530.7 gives -0.059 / 35.3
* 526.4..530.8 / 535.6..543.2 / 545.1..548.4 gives 0.005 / 37.9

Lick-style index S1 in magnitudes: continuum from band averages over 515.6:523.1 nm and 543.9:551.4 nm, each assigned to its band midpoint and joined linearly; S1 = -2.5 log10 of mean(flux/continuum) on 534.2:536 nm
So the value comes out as -0.12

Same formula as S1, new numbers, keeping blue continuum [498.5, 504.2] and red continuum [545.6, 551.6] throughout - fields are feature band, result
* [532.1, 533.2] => -0.01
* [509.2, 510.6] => -0.04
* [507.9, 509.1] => 0.02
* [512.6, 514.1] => -0.03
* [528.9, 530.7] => -0.07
